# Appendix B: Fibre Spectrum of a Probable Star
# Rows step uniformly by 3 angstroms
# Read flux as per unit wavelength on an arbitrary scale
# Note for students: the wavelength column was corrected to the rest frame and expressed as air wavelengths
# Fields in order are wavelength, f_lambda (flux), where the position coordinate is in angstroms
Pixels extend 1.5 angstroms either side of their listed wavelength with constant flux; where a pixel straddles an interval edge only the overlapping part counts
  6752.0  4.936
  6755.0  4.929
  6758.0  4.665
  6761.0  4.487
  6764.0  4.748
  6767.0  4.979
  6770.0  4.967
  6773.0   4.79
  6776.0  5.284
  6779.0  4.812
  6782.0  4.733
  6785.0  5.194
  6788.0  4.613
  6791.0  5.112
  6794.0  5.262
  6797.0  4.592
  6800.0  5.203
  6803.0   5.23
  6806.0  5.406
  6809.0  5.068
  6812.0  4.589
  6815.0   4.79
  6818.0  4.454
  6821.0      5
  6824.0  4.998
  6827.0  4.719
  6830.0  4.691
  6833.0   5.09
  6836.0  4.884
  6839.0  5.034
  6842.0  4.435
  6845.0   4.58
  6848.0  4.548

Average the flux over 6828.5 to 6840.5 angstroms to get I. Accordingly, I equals 4.92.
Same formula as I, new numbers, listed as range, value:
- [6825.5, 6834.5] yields 4.83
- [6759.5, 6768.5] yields 4.74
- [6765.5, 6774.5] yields 4.91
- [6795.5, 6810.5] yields 5.1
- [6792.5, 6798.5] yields 4.93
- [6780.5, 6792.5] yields 4.91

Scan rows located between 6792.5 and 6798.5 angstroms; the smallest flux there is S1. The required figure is 4.592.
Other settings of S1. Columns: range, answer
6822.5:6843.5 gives 4.435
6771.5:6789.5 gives 4.613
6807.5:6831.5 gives 4.454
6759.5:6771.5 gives 4.487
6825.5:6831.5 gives 4.691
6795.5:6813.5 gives 4.589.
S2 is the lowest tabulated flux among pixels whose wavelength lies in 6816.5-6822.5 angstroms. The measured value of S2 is 4.454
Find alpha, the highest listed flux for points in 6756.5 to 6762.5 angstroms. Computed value 4.665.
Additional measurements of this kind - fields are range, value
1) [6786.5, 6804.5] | 5.262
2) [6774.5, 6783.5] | 5.284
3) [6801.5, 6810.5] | 5.406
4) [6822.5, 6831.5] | 4.998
